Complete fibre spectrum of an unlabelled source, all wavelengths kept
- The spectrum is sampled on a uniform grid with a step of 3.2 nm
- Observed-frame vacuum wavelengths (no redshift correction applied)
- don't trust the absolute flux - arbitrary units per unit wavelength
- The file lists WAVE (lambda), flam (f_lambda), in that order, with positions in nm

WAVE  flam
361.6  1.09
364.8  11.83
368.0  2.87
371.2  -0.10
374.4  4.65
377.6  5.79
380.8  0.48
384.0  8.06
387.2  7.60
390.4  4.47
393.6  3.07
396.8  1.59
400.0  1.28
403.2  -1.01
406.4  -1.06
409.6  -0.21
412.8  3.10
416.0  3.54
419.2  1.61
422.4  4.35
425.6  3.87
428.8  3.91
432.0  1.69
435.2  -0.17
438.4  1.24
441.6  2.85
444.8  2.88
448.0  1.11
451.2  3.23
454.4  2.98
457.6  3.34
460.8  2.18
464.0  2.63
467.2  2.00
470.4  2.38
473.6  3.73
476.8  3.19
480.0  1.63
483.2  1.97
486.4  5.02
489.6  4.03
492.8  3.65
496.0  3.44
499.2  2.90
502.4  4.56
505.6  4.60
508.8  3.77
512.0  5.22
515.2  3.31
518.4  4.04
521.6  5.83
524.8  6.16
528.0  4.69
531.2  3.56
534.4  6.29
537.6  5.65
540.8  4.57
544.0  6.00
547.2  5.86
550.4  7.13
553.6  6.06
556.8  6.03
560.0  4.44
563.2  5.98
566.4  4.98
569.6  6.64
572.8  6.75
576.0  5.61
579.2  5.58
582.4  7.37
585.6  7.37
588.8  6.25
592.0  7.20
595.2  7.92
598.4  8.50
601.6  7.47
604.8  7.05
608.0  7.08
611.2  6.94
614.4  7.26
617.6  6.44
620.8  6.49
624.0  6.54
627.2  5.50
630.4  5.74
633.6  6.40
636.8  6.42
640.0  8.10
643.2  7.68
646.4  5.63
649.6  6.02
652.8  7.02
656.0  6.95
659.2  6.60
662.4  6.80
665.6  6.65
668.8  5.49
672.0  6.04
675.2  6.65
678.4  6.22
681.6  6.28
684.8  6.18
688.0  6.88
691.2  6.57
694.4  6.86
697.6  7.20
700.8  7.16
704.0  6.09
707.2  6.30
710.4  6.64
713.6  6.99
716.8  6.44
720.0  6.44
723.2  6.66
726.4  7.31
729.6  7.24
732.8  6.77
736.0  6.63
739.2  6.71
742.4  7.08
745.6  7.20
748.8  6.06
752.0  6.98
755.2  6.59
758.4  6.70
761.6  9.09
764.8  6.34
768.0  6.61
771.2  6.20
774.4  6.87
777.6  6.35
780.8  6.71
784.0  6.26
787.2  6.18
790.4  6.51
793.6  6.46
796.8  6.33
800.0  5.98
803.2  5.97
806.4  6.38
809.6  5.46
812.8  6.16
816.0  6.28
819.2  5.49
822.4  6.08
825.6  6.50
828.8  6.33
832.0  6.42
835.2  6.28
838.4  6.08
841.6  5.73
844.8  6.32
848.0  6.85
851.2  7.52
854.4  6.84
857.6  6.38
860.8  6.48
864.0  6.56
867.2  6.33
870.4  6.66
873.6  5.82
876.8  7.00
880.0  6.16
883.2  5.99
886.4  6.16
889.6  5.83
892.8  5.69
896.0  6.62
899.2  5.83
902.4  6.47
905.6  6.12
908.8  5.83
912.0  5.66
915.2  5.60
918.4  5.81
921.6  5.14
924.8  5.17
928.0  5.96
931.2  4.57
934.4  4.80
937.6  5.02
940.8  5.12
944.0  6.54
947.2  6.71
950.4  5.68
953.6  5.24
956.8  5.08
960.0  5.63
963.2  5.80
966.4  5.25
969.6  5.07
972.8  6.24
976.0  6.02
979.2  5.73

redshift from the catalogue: 0.296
